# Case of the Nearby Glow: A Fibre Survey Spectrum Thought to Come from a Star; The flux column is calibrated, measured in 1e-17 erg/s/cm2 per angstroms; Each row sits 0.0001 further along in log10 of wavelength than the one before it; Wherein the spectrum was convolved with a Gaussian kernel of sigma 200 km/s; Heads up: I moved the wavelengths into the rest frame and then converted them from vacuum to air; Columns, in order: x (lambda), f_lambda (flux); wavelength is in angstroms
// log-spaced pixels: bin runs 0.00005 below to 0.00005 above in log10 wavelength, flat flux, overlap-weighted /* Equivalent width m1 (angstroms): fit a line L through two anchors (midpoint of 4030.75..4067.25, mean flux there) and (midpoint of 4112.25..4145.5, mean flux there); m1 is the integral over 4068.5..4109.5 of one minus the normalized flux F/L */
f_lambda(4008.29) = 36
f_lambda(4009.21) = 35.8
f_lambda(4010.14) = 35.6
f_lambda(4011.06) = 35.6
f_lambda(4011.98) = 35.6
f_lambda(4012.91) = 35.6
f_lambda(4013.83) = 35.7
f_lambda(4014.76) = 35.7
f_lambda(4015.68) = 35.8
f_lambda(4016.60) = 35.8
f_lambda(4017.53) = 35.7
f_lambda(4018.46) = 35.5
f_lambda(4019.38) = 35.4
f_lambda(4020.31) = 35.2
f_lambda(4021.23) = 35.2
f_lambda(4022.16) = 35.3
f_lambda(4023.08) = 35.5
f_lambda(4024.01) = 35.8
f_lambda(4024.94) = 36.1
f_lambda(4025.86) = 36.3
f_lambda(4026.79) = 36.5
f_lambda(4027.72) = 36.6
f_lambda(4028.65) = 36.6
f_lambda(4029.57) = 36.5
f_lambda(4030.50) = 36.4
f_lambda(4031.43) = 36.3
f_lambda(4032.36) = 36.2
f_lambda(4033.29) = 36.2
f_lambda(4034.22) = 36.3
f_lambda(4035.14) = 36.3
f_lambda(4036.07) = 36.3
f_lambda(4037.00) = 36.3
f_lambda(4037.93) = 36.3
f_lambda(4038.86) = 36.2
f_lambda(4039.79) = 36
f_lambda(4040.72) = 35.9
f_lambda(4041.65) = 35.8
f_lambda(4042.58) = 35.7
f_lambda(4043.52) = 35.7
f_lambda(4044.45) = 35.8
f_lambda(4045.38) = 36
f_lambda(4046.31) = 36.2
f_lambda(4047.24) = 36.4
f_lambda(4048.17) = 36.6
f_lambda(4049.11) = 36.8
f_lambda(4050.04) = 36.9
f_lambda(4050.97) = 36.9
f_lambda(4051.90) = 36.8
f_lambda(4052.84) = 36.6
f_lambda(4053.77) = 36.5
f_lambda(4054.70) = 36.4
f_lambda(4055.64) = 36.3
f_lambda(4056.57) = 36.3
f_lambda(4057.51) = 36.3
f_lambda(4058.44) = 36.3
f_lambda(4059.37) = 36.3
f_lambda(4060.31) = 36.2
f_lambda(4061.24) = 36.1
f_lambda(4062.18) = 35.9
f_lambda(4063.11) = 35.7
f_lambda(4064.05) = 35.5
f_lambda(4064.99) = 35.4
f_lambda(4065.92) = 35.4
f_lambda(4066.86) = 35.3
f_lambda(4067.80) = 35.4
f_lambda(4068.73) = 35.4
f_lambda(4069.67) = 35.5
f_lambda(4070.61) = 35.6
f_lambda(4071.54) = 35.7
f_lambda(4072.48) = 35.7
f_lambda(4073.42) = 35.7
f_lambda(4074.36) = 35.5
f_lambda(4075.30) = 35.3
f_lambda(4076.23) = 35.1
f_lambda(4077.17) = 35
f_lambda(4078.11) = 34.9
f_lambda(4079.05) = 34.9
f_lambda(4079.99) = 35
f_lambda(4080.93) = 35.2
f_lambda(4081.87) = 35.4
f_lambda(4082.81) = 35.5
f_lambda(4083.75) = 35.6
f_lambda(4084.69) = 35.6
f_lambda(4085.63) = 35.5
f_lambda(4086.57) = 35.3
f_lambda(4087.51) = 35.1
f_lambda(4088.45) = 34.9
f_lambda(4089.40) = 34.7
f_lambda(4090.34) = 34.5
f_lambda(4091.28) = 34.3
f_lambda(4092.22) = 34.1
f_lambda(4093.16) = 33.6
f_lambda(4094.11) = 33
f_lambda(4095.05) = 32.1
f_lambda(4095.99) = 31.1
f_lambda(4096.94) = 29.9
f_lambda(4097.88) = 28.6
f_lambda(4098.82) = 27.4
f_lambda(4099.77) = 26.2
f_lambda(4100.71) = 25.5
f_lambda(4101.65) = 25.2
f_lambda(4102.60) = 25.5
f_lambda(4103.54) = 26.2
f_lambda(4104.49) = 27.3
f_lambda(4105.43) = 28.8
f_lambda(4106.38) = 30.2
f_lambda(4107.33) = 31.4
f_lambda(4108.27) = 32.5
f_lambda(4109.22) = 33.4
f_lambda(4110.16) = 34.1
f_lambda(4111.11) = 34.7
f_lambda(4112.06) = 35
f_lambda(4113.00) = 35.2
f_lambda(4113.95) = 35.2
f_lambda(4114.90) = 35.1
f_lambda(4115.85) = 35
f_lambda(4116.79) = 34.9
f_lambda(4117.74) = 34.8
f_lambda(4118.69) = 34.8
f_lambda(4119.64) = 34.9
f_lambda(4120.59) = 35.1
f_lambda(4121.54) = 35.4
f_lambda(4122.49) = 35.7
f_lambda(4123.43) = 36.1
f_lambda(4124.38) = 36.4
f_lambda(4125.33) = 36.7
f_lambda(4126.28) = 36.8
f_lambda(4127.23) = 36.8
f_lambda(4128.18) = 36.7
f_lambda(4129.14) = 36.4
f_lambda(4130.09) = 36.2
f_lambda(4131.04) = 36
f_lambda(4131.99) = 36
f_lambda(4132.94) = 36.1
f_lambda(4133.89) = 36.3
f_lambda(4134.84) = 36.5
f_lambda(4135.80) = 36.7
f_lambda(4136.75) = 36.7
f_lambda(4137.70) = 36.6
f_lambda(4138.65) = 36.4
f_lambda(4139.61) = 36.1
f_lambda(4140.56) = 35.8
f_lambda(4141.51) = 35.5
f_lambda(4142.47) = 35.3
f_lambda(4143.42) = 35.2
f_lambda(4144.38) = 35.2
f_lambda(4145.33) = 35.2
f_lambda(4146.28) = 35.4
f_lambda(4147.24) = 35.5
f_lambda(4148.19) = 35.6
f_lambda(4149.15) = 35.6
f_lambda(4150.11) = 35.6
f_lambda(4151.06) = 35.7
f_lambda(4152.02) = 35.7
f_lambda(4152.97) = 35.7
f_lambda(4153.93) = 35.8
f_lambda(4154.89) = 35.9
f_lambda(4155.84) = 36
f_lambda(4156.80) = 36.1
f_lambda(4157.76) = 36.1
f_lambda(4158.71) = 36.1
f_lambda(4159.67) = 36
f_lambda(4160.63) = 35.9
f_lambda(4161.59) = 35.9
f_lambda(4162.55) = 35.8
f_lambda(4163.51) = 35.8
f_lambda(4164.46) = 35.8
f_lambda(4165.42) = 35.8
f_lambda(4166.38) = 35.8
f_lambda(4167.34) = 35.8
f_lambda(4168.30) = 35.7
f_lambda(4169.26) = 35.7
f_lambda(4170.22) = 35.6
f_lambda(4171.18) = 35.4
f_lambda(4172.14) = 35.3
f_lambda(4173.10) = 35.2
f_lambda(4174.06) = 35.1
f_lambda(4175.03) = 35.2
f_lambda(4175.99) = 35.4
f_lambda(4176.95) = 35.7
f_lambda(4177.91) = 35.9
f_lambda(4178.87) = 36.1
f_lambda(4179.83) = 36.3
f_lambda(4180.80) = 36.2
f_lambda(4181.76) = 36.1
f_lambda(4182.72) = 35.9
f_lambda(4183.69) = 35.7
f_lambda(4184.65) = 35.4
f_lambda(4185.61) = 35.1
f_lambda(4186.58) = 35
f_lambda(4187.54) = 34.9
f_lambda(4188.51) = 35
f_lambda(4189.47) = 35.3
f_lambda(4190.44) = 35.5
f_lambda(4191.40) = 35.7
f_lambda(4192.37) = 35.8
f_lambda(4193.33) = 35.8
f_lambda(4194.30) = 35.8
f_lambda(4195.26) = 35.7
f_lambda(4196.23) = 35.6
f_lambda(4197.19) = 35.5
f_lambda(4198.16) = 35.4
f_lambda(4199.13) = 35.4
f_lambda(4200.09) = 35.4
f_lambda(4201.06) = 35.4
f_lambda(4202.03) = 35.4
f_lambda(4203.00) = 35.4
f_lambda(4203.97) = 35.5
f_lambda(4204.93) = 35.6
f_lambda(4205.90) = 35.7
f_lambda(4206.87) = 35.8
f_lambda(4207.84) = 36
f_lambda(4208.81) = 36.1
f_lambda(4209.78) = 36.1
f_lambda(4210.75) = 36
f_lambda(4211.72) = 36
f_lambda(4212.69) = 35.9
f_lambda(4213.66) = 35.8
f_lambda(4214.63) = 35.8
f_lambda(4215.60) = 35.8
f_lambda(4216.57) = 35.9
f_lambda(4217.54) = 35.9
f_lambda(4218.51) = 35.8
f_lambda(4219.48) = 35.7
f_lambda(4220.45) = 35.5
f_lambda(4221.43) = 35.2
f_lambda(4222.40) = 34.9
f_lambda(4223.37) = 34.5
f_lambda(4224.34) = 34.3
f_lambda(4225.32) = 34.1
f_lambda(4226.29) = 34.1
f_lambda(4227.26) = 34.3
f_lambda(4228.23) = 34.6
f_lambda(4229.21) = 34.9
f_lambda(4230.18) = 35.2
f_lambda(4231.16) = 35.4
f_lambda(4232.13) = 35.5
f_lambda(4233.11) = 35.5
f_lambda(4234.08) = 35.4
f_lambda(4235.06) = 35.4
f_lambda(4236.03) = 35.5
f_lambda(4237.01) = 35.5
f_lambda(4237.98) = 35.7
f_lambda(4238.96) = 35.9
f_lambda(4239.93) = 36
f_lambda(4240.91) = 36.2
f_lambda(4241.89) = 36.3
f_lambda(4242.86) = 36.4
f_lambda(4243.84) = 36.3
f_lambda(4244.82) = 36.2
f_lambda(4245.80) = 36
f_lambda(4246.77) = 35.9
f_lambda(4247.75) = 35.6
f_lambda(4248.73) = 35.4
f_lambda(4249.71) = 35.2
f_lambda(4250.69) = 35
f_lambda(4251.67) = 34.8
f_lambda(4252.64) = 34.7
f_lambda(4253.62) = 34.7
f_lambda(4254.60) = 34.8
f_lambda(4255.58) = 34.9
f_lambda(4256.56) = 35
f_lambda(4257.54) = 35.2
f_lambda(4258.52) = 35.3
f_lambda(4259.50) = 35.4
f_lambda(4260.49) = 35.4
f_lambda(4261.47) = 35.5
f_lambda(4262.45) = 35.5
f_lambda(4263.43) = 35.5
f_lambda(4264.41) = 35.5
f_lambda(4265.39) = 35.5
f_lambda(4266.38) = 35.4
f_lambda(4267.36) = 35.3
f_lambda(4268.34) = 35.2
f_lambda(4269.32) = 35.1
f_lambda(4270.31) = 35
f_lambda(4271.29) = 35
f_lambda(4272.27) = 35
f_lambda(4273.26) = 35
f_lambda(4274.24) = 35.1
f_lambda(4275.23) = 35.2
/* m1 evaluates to 3.7 angstroms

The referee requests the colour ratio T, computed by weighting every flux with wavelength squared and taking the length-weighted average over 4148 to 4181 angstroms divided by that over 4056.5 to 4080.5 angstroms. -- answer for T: 1.05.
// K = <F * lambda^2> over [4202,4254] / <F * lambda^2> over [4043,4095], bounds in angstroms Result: 1.08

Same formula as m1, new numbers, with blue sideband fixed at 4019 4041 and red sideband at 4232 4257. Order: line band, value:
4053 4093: 0.6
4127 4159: -0.1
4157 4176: 0.0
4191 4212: 0.0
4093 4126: 3.4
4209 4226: 0.1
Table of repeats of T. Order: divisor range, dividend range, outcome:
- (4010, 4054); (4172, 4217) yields 1.07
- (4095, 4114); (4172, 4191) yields 1.22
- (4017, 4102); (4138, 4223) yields 1.08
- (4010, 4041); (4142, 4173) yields 1.06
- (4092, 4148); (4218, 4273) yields 1.11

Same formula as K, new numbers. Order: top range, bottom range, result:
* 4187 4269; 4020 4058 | 1.07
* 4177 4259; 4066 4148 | 1.09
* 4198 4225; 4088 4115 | 1.20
